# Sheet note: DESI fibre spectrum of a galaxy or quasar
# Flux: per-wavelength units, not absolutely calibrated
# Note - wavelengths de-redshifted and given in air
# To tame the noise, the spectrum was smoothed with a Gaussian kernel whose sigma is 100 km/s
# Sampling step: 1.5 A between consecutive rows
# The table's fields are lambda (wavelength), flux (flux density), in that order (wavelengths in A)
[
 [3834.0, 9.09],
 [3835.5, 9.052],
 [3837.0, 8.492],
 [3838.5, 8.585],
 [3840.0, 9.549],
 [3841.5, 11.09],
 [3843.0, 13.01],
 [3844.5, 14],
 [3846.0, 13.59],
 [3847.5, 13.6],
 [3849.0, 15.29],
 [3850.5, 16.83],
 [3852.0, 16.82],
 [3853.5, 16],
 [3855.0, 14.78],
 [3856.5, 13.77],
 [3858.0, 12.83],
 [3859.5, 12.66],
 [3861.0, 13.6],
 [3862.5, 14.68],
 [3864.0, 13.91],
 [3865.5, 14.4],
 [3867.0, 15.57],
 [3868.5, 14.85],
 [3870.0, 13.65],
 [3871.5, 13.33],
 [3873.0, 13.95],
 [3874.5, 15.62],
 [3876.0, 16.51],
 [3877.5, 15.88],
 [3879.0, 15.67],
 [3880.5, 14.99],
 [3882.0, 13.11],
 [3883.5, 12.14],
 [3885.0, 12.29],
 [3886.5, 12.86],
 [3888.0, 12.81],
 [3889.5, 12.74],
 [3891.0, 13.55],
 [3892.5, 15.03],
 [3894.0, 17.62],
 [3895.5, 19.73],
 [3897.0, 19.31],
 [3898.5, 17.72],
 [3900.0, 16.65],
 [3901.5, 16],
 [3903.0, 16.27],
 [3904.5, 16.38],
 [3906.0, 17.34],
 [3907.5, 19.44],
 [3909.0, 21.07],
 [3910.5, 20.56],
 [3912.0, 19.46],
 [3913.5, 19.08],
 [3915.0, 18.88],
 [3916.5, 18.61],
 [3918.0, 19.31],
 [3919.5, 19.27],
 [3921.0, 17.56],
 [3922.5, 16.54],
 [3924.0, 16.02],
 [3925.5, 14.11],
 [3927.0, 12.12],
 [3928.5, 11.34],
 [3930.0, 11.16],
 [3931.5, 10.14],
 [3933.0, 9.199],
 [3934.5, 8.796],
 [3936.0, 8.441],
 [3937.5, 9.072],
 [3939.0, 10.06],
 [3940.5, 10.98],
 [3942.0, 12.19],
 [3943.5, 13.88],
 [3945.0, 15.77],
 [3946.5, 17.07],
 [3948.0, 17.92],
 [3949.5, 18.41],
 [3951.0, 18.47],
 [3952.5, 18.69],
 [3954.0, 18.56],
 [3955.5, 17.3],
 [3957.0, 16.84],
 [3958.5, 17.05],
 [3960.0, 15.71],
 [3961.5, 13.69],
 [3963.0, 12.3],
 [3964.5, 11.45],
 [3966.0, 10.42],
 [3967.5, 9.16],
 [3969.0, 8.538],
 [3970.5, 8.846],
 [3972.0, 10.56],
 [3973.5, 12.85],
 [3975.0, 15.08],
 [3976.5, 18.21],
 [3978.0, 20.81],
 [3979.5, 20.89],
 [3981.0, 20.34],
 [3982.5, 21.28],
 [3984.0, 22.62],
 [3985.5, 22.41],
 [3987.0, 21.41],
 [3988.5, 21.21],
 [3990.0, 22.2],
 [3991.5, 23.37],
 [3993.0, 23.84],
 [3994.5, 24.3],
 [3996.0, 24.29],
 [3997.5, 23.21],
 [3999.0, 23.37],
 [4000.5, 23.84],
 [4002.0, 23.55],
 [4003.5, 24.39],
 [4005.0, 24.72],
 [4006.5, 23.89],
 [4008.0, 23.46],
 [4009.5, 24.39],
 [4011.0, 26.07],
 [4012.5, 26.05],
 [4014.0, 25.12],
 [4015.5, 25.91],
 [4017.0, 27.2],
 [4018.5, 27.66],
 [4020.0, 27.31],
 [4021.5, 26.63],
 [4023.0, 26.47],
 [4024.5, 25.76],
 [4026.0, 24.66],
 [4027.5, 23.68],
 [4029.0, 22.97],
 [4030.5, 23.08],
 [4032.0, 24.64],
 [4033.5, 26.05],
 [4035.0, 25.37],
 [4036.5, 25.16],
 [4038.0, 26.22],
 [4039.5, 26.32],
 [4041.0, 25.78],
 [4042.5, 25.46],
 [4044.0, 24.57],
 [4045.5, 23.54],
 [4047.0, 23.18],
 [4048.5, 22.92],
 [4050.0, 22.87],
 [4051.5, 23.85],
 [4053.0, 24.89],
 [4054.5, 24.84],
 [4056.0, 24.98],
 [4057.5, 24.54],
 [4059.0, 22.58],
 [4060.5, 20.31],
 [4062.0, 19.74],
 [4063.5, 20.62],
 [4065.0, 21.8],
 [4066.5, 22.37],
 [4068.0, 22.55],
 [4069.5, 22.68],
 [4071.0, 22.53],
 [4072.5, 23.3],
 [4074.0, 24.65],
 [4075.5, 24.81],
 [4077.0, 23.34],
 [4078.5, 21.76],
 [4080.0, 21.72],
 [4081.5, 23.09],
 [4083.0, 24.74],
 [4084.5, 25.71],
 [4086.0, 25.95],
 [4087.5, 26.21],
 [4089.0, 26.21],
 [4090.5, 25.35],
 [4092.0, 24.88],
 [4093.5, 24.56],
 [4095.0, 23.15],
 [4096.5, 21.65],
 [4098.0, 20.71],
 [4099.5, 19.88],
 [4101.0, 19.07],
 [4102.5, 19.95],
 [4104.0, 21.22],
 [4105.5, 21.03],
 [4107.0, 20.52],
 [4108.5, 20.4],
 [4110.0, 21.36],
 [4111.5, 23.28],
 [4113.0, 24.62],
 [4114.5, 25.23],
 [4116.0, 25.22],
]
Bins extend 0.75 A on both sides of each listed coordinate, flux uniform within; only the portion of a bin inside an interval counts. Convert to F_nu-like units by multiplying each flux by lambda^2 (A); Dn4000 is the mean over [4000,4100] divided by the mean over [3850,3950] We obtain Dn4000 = 1.7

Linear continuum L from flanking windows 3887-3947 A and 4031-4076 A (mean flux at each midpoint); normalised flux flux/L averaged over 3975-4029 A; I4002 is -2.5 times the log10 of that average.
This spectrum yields -0.15 mag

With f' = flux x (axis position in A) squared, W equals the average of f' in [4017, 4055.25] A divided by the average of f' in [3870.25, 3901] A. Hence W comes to 1.79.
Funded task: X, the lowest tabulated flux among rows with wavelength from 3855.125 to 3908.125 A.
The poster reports 12.14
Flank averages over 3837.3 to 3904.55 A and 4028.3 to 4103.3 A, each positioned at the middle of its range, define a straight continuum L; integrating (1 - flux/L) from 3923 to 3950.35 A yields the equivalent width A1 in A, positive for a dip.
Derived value 7.64 A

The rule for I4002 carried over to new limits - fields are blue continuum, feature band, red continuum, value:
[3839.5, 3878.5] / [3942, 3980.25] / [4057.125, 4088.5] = 0.22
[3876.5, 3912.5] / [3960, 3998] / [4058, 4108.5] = 0.09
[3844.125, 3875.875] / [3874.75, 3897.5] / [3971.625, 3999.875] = 0.06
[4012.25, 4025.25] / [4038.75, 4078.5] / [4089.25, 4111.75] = 0.04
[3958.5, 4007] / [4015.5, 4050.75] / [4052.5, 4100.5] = -0.19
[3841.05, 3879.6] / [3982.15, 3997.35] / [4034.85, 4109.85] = -0.15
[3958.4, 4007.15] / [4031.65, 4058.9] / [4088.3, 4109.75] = -0.20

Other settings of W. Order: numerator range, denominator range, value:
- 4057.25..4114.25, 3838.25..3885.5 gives 1.81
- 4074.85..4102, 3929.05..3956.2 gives 1.85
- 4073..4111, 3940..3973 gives 1.71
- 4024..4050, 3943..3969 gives 1.68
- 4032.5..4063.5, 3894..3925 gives 1.42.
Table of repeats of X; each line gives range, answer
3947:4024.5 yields 8.538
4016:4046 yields 22.97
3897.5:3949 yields 8.441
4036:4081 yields 19.74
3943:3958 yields 13.88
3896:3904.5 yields 16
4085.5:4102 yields 19.07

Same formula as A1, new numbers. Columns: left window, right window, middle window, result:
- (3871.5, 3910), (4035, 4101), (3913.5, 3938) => 4.6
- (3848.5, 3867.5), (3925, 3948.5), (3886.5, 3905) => -3.7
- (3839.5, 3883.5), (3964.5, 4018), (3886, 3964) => 7.8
